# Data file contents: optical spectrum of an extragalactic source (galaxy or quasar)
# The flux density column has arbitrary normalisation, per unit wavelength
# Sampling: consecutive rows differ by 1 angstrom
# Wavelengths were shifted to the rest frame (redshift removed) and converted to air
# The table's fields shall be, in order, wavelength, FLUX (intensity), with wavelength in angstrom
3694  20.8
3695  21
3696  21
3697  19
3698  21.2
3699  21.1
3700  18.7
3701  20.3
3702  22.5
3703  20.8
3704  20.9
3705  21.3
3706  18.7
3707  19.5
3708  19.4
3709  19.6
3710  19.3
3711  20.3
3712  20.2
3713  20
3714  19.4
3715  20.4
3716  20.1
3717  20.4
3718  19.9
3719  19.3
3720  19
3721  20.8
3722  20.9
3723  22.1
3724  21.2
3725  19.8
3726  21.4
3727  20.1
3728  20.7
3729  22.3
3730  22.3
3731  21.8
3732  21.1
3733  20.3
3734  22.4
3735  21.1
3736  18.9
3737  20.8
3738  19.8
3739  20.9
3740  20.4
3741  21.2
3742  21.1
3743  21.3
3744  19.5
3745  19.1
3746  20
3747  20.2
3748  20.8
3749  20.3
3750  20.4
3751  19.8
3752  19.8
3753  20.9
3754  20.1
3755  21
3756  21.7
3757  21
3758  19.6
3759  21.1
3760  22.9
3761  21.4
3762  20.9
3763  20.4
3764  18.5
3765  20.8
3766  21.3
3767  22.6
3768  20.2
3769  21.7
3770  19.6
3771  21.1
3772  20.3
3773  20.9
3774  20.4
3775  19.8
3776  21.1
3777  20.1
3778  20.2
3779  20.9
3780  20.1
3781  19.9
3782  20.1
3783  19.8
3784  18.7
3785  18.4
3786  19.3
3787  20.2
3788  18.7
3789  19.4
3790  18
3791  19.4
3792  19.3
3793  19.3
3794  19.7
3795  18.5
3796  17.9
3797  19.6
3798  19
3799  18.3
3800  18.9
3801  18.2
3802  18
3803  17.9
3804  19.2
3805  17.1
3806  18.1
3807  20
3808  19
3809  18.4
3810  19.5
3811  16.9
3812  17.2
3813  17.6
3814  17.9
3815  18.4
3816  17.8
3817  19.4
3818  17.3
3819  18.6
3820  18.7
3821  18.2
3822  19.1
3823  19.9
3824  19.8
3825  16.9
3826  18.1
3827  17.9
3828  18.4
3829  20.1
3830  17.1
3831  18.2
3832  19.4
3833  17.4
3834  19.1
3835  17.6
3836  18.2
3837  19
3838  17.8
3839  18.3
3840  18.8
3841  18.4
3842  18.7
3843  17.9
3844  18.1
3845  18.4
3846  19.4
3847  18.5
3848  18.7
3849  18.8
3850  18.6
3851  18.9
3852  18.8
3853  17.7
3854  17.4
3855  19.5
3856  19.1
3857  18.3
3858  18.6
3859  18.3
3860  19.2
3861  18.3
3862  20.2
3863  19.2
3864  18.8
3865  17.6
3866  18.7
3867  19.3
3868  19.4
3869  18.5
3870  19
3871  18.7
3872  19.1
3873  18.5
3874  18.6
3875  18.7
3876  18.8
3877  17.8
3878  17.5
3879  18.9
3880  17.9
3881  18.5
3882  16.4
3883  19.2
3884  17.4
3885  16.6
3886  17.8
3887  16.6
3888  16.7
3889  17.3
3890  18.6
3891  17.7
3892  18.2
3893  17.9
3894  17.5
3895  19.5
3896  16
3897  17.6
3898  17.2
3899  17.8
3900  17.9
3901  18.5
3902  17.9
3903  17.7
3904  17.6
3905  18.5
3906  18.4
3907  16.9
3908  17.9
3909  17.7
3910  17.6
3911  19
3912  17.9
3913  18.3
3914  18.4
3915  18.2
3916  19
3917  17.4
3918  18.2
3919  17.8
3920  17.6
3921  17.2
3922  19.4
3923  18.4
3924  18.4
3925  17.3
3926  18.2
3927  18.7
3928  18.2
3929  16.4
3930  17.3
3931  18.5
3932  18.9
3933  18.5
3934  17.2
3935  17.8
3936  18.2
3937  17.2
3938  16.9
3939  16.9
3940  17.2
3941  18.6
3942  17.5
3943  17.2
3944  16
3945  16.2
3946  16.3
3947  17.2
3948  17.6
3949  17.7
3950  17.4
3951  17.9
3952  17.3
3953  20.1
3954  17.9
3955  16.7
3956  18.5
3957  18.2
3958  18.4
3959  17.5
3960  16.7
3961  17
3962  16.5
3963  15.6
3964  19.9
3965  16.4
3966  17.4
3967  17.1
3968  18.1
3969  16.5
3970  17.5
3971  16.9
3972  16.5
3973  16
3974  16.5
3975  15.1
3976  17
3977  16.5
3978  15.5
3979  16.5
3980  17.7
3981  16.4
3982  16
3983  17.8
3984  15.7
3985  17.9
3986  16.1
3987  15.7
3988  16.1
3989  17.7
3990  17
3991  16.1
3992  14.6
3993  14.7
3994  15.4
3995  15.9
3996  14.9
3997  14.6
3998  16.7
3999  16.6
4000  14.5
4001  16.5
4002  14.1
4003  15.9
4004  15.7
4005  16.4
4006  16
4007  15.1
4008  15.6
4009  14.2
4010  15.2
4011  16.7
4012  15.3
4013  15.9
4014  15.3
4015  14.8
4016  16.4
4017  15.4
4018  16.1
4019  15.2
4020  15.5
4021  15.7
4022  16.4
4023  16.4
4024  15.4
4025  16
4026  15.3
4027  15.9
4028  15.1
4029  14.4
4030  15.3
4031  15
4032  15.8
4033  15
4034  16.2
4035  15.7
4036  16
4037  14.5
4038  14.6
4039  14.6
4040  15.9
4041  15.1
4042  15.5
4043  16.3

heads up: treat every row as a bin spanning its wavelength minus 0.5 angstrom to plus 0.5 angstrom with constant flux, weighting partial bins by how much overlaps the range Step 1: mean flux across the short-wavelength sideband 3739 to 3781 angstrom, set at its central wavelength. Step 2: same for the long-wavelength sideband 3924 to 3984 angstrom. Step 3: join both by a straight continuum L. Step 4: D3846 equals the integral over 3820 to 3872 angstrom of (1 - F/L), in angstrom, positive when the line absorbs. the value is 1.4 angstrom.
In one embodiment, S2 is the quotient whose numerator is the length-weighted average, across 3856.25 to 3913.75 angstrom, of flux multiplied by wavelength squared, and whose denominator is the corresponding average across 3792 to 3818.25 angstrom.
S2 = 1.03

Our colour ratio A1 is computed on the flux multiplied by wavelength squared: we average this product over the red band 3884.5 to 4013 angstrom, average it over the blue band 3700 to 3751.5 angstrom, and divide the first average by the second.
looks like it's 0.9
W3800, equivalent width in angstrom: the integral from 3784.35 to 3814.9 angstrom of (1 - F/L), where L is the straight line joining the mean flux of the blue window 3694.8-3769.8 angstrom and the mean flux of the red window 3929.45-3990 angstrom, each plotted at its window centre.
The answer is 1.5 angstrom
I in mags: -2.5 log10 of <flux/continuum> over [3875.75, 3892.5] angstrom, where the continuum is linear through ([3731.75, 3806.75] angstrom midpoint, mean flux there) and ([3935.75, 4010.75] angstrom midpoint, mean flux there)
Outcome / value 0.02 mag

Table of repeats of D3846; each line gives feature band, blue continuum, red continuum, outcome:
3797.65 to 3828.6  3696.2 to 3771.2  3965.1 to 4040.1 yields 1.27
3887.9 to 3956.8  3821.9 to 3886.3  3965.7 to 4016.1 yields -2.05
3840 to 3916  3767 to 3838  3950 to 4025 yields -1.37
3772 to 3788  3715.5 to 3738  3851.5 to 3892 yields -0.09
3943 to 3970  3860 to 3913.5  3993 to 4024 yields -1.16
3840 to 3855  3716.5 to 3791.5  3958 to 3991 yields 0.32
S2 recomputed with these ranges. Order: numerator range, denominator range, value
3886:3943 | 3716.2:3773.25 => 0.94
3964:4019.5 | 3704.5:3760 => 0.90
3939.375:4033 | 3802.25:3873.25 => 0.95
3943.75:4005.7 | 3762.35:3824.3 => 0.95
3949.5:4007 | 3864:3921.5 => 0.96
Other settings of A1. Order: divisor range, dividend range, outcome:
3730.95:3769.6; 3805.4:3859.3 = 0.93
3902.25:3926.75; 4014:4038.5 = 0.91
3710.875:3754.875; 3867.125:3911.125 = 0.95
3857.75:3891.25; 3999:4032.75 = 0.91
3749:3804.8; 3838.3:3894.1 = 0.97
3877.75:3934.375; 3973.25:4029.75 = 0.93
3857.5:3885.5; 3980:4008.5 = 0.92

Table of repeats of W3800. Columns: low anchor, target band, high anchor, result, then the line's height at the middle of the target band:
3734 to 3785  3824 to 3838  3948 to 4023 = 0.7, 19.2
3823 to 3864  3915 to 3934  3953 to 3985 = -0.5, 17.6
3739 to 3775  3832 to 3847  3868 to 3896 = 0.4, 18.9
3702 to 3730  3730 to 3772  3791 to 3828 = -2.2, 19.7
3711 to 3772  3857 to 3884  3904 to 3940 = 0.2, 18.7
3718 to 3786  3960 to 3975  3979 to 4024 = -0.4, 16.5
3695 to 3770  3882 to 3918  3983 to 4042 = -0.4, 17.6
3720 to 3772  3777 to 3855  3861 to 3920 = 3.2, 19.5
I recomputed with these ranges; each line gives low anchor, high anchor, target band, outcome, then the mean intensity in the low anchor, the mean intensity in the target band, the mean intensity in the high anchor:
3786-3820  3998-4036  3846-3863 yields -0.051 mag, 18.6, 18.7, 15.6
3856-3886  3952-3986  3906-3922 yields -0.008 mag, 18.5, 18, 17.1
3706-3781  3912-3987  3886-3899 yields 0.041 mag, 20.5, 17.6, 17.4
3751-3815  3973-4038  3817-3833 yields 0.023 mag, 19.6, 18.5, 15.8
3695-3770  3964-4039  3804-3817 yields 0.056 mag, 20.6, 18.2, 15.9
